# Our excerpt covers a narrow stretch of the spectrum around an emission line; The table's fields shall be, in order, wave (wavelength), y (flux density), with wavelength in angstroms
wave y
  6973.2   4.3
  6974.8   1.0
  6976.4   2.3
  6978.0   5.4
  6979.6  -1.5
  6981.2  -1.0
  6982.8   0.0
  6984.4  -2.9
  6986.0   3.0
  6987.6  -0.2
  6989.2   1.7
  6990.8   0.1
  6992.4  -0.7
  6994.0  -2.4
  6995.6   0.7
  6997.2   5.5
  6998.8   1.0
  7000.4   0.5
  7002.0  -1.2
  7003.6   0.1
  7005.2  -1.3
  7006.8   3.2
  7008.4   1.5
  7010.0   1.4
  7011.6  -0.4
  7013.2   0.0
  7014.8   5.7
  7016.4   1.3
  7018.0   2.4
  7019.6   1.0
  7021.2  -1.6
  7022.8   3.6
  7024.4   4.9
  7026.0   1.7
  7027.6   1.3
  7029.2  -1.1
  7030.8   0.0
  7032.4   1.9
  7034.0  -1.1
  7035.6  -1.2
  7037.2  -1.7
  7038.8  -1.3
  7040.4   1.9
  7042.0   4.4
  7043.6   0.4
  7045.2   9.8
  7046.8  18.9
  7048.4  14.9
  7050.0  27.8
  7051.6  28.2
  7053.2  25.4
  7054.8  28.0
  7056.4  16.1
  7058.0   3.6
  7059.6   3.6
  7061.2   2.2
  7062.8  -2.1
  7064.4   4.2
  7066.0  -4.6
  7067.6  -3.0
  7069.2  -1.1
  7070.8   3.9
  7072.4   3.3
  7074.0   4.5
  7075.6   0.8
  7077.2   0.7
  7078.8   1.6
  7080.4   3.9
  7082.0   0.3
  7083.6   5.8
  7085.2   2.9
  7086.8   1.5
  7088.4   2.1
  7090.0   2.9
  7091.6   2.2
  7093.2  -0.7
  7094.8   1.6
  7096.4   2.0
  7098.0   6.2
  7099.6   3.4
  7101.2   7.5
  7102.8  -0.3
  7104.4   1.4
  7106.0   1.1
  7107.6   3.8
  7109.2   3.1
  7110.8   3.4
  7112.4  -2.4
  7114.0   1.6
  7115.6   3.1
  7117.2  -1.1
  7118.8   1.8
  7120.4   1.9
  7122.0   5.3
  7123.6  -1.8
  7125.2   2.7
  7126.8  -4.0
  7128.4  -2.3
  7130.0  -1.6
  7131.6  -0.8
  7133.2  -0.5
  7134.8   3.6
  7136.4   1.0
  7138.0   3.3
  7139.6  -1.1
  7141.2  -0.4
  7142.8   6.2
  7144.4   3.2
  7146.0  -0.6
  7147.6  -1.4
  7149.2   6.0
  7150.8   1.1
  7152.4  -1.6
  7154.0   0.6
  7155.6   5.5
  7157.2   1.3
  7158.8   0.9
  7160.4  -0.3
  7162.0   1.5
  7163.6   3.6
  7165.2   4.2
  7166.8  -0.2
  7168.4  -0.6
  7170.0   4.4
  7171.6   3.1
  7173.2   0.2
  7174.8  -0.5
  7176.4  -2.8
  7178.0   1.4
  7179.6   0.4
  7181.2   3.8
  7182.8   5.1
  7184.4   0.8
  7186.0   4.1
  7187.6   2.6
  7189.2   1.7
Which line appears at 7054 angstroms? [O II] 3727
